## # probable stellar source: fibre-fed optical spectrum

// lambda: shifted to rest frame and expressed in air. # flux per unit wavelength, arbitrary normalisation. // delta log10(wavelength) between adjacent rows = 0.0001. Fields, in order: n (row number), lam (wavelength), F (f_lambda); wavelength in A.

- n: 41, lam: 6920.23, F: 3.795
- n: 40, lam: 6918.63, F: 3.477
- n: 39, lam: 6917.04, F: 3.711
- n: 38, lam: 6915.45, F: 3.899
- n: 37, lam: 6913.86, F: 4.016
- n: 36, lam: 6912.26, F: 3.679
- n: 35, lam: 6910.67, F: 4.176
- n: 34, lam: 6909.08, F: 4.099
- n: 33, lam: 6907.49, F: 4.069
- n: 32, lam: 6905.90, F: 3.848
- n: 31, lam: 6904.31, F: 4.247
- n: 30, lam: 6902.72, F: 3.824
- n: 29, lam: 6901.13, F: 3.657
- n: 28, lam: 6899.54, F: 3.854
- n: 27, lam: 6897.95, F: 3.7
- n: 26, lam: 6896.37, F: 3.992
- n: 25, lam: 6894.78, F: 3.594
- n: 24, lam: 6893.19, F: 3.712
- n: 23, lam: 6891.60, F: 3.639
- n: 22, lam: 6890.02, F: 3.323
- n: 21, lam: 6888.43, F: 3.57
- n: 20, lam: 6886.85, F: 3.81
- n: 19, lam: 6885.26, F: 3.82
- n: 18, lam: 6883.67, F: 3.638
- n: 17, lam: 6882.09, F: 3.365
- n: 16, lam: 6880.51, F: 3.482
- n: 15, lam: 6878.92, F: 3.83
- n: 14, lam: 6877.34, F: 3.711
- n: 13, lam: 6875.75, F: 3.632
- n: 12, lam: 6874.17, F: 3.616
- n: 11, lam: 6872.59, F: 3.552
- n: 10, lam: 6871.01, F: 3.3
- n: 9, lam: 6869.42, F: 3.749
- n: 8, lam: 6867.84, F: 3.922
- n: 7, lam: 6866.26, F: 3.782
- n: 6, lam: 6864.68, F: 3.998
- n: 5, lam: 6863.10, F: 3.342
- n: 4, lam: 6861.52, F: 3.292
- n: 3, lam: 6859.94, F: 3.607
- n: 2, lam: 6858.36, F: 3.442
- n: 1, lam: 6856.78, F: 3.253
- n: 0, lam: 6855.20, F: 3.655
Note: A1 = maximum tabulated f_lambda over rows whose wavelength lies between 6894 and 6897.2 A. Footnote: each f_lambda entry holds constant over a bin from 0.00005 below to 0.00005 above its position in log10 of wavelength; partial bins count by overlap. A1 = 3.992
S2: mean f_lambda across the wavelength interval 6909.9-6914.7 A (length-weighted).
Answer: 3.95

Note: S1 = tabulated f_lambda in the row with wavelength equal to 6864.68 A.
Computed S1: 3.998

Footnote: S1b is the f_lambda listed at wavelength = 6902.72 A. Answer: 3.824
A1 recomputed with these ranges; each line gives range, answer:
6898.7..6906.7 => 4.247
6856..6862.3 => 3.607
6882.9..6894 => 3.82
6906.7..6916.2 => 4.176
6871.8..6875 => 3.616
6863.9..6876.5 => 3.998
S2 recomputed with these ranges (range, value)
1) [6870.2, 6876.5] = 3.52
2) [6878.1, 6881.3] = 3.66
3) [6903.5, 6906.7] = 4.05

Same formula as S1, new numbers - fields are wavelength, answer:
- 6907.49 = 4.069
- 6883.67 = 3.638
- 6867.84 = 3.922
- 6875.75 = 3.632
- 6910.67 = 4.176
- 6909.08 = 4.099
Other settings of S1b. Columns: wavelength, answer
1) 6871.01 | 3.3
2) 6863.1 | 3.342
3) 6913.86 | 4.016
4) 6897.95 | 3.7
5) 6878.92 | 3.83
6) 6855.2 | 3.655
